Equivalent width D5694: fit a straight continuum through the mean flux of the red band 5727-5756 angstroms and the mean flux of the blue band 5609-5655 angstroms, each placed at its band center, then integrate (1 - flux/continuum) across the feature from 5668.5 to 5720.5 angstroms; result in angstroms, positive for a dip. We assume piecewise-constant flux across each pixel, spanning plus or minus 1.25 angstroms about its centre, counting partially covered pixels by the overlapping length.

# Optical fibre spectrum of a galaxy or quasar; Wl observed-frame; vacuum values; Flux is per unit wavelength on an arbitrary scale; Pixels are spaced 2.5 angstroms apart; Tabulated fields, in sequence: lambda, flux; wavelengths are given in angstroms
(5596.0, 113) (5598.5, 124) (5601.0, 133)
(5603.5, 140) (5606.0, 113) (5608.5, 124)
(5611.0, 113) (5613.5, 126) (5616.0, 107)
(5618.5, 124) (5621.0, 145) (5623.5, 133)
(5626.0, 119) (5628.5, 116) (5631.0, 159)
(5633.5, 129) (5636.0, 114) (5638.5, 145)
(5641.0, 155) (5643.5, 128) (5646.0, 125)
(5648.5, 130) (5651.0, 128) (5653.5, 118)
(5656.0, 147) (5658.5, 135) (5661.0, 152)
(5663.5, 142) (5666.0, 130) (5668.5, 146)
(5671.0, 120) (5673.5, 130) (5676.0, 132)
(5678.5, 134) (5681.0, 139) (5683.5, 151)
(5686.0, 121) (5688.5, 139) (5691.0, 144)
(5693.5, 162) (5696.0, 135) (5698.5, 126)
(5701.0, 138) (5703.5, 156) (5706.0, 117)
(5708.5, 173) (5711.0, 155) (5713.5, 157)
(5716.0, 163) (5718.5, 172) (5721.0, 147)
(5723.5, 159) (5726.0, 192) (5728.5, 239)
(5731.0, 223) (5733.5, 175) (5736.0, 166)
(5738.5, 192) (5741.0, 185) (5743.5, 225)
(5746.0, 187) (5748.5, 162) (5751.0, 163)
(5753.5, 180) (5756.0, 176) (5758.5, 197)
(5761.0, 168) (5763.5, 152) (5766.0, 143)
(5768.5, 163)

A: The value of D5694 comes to 6.5 angstroms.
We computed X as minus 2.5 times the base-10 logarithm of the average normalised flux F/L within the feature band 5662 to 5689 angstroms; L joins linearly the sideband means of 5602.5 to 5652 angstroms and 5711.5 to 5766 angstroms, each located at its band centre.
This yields 0.12 mag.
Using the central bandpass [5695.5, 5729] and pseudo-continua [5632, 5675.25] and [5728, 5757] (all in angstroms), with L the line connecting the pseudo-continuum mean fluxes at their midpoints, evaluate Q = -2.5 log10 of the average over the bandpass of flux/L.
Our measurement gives 0.08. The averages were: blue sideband 134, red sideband 188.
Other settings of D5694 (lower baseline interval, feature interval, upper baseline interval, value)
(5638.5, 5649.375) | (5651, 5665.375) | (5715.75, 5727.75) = 0.5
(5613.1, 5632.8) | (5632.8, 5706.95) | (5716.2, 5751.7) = 7.8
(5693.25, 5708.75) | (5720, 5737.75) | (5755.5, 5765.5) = -3.6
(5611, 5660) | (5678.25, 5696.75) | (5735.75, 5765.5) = 1.4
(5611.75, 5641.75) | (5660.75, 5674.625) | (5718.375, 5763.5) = 1.3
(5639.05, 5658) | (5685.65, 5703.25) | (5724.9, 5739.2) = 3.0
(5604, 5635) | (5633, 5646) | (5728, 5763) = 0.2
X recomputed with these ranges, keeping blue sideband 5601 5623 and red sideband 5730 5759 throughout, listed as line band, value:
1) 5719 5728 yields 0.02 mag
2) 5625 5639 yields 0.03 mag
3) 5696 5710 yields 0.18 mag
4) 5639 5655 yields 0.07 mag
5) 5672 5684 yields 0.14 mag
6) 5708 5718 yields 0.06 mag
